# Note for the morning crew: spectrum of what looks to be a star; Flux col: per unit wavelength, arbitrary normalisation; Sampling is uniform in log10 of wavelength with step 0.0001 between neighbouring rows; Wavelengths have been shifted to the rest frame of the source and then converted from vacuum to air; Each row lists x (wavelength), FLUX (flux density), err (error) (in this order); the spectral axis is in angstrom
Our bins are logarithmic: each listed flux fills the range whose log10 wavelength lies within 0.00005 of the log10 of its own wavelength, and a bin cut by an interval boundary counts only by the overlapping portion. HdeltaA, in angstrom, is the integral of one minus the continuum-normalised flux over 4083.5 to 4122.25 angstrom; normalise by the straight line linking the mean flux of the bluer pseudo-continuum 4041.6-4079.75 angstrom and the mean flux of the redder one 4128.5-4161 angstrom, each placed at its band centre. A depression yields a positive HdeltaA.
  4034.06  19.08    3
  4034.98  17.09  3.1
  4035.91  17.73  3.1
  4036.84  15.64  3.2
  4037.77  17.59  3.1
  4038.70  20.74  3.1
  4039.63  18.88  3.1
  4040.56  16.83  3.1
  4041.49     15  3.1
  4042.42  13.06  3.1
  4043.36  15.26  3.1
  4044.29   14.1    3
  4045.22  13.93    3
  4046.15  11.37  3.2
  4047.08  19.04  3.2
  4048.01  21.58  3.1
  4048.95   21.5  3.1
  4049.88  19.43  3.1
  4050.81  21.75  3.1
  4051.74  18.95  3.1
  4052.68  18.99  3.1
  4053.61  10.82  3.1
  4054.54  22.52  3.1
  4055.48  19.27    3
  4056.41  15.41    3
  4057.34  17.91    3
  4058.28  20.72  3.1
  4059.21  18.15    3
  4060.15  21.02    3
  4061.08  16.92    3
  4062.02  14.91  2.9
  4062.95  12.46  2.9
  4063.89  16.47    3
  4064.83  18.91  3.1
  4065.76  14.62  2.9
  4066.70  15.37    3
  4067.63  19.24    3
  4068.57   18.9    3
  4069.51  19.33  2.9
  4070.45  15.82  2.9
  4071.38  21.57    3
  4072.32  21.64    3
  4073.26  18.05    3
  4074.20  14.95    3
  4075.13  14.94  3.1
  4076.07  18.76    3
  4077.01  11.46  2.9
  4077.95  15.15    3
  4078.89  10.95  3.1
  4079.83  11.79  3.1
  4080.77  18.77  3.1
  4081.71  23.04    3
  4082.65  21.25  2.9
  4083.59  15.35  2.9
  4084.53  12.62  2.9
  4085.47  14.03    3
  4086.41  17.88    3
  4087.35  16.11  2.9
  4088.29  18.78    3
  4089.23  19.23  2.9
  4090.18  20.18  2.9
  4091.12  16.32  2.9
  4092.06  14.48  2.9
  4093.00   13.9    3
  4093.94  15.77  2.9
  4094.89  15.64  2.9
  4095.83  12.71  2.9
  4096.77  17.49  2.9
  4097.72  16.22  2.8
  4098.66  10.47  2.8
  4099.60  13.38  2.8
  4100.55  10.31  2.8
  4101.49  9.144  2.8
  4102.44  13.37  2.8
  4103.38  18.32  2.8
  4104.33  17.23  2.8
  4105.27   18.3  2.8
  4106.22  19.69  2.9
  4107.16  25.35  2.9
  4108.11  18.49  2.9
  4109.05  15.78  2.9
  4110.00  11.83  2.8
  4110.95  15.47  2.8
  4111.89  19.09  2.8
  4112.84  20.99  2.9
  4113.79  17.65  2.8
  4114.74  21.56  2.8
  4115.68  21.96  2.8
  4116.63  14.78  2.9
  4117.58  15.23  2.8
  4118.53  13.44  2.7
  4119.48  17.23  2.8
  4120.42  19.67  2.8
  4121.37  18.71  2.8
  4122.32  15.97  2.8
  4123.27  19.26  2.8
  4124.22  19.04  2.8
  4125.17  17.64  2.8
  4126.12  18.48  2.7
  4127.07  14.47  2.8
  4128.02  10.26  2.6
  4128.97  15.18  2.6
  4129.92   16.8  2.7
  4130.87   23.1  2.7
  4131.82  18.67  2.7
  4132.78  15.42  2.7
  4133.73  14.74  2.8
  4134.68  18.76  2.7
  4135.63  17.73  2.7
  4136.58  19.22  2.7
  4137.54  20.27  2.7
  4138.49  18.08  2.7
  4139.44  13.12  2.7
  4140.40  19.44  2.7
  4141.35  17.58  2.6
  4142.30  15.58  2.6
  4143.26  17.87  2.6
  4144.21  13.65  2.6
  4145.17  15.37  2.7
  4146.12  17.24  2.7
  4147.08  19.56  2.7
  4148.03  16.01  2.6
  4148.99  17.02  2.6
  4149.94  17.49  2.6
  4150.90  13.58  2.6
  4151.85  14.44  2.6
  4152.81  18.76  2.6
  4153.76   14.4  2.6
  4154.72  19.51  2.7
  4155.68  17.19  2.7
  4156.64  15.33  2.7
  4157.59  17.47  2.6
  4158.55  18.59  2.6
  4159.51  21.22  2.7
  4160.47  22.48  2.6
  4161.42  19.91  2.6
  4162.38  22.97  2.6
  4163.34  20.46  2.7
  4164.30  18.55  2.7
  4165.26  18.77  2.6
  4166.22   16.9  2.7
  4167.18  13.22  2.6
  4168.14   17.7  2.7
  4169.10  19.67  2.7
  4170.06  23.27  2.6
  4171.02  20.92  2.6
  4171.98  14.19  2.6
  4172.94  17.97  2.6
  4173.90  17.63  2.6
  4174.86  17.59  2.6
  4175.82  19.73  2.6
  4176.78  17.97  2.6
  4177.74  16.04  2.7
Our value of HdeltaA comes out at 1.7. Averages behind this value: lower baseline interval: 17.1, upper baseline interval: 17.4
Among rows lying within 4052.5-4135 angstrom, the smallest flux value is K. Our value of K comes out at 9.144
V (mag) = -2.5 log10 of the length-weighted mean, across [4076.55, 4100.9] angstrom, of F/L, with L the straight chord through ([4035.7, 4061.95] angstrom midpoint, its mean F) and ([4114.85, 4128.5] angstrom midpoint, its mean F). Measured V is 0.12 mag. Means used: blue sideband 17.6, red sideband 17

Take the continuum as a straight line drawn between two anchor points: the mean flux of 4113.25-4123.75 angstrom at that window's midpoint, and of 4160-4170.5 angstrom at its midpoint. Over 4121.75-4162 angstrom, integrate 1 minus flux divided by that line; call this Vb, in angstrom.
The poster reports 2.83 angstrom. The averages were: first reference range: 17.8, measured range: 17.3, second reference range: 19.4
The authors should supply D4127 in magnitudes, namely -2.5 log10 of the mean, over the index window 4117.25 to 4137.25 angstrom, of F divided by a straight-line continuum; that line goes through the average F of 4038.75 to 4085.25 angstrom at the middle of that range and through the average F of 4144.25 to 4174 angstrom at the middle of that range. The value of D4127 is 0.033 mag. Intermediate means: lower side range 17.1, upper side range 17.9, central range 17.1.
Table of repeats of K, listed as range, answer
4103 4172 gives 10.26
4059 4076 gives 12.46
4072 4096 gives 10.95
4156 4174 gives 13.22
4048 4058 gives 10.82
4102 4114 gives 11.83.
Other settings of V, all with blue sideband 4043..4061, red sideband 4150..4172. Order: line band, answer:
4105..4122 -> 0.01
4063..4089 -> 0.08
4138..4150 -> 0.09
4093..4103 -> 0.32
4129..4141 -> 0.02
